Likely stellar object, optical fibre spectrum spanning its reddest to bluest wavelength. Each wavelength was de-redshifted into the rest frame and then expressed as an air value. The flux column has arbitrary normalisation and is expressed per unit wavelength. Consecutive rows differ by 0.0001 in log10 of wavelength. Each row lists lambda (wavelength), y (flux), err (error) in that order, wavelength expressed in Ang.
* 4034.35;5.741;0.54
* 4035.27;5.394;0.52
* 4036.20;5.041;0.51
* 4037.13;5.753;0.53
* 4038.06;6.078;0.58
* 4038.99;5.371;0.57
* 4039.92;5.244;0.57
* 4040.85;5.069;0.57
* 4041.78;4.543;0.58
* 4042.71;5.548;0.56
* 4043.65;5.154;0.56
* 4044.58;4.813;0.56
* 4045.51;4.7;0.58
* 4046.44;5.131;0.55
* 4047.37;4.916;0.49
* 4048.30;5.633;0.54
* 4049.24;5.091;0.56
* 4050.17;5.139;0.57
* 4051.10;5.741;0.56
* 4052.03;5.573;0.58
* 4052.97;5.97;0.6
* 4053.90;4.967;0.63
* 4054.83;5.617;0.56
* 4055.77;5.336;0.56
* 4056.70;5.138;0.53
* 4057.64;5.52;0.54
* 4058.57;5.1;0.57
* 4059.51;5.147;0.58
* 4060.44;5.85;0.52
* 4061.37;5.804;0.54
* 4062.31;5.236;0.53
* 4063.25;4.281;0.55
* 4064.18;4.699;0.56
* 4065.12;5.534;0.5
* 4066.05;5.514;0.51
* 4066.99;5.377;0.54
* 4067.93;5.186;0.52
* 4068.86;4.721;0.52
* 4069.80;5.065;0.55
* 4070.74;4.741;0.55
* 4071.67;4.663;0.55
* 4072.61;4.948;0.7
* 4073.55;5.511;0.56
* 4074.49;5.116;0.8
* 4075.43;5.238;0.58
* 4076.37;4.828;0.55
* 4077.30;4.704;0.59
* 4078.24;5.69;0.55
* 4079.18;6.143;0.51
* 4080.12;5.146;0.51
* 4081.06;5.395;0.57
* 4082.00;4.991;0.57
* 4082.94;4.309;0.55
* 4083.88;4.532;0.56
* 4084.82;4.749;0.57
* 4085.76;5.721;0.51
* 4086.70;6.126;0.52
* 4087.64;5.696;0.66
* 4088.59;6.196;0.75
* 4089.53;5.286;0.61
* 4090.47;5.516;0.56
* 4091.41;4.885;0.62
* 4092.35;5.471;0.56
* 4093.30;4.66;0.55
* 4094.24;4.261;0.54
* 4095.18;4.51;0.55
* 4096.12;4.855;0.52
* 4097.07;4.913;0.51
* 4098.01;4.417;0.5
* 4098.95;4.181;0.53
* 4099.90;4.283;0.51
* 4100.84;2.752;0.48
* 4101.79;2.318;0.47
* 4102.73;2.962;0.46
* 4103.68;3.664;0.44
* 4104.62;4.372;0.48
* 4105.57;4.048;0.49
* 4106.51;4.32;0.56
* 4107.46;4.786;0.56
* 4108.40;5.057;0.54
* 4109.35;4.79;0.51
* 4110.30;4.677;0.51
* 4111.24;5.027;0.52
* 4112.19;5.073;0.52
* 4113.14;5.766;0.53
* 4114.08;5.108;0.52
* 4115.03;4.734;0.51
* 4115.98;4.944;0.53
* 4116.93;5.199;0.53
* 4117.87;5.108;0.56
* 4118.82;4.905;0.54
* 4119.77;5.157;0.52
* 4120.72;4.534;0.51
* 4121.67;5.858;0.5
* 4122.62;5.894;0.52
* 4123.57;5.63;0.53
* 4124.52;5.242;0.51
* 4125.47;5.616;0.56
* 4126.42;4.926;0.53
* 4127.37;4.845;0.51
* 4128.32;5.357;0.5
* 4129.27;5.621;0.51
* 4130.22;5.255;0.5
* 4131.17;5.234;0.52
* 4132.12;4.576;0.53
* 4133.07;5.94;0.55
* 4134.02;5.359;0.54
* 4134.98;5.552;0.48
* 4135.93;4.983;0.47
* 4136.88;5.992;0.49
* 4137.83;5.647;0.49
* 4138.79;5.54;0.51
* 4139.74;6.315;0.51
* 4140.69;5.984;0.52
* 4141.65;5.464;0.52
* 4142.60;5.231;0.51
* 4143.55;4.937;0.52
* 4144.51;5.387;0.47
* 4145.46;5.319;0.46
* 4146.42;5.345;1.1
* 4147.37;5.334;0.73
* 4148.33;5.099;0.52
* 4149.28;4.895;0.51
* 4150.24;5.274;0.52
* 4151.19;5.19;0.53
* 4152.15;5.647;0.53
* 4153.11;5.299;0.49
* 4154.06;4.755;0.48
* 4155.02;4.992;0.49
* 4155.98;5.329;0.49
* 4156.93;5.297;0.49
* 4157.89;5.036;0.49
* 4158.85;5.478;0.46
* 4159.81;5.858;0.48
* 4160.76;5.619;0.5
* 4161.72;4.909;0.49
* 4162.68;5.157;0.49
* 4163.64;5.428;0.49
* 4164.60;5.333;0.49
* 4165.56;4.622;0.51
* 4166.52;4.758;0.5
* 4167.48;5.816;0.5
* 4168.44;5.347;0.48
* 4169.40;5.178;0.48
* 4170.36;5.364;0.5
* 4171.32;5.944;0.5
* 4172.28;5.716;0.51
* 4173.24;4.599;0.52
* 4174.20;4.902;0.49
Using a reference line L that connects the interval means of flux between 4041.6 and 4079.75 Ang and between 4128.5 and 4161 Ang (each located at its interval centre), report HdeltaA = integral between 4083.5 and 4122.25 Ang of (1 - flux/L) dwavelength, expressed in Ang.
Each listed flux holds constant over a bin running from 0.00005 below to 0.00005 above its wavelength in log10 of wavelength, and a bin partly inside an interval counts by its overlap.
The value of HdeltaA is 3.8 Ang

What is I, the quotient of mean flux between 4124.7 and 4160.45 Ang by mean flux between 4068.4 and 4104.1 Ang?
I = 1.11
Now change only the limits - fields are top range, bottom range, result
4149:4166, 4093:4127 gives 1.12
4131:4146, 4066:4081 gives 1.06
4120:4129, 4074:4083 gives 1.02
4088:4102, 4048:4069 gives 0.87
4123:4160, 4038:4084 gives 1.03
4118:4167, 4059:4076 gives 1.03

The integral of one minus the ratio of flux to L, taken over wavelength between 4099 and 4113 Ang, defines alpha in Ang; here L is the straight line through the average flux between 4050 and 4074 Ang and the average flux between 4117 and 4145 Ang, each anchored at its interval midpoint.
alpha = 3.00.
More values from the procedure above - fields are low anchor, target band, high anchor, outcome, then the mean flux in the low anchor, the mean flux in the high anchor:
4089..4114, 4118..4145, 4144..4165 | -2.46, 4.51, 5.27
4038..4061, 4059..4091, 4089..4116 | -1.99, 5.28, 4.54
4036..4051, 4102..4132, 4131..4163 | 2.17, 5.22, 5.35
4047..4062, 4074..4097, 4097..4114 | -2.07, 5.41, 4.31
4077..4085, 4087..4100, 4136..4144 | 0.57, 5.09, 5.61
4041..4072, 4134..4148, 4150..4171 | -0.65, 5.2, 5.26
